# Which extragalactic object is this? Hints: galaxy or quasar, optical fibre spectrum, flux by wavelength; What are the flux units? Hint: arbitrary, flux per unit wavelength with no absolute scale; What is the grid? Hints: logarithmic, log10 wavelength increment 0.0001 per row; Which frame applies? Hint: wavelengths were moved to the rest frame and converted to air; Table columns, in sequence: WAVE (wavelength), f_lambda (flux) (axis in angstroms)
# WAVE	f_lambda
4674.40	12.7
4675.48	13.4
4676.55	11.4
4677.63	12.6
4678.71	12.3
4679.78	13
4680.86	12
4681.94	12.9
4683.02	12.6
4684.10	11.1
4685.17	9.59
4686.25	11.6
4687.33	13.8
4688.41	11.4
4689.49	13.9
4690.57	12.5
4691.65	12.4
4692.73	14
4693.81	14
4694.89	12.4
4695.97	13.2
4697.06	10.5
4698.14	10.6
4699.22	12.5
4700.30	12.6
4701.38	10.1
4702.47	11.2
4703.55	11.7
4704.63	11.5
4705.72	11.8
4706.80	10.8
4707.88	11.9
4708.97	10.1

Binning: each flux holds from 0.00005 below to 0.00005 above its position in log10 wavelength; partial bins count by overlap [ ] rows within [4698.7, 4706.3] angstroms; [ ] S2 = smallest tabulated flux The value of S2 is 10.1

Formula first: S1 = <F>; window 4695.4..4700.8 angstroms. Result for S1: 11.9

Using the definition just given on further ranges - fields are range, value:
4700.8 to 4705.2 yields 11.1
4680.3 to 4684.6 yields 12.1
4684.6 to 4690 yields 12.1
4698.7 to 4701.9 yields 11.8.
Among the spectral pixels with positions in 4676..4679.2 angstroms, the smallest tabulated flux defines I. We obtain 11.4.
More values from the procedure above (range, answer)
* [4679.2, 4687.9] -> 9.59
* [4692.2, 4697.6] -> 10.5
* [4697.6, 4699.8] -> 10.6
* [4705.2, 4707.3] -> 10.8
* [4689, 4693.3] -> 12.4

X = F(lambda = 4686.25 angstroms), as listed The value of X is 11.6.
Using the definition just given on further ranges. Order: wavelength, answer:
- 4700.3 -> 12.6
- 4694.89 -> 12.4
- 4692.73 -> 14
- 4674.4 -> 12.7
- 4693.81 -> 14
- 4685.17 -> 9.59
